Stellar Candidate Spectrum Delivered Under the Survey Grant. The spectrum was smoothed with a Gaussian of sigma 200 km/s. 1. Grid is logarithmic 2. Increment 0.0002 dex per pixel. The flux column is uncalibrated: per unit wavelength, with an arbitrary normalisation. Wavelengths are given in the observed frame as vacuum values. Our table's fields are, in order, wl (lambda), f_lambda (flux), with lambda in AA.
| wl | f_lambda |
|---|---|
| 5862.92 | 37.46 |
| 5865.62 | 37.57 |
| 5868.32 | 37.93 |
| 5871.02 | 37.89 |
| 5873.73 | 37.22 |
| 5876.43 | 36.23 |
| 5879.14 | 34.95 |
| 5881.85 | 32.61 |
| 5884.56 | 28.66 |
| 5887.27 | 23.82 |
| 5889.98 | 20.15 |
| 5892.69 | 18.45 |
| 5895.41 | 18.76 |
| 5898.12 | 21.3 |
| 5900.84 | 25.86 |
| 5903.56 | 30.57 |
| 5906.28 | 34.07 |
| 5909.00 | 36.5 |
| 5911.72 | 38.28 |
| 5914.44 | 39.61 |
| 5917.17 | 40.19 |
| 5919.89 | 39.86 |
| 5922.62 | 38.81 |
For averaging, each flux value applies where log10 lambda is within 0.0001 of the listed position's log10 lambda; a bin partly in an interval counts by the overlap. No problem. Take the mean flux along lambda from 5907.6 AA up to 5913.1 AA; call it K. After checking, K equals 37.4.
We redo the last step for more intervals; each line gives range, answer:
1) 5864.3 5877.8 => 37.4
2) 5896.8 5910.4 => 29.7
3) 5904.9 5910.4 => 35.3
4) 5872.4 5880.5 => 36.1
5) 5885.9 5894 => 20.8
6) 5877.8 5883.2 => 33.8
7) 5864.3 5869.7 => 37.8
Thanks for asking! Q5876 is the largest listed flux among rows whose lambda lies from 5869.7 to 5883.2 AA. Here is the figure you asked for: 37.89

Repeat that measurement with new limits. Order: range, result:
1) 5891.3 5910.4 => 36.5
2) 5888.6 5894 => 20.15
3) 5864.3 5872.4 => 37.93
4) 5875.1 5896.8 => 36.23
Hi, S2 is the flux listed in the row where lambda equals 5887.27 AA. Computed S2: 23.82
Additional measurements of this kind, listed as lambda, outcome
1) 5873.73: 37.22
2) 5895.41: 18.76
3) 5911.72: 38.28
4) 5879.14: 34.95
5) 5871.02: 37.89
